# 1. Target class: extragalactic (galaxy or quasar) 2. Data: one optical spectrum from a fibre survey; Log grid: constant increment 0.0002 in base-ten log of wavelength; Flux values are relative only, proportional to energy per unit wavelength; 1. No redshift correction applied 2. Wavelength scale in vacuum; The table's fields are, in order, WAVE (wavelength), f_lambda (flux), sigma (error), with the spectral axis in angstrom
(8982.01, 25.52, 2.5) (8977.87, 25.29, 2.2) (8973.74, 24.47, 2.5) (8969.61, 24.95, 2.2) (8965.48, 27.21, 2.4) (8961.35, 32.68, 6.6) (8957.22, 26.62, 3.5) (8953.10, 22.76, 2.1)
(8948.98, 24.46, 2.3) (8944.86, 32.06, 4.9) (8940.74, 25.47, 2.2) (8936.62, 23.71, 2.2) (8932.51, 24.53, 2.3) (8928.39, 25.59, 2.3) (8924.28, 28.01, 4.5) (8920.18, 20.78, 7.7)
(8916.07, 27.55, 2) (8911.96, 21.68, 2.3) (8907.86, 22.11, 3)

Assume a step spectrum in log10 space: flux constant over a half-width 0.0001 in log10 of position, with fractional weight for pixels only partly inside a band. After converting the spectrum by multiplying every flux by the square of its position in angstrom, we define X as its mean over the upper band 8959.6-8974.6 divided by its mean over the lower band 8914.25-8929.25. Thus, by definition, 1.1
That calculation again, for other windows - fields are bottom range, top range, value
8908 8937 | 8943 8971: 1.12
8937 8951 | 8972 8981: 0.94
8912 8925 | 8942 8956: 1.08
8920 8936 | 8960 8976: 1.09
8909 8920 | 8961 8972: 1.17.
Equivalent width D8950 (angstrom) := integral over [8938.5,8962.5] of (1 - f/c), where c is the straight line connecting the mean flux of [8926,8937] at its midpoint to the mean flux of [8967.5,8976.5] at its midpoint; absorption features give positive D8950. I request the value -2.2 angstrom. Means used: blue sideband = 24.8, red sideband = 24.8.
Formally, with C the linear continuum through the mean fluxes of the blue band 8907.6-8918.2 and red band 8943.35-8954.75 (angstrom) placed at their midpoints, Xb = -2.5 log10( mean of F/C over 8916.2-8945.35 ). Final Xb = -0.02 mag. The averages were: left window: 24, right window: 26.3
